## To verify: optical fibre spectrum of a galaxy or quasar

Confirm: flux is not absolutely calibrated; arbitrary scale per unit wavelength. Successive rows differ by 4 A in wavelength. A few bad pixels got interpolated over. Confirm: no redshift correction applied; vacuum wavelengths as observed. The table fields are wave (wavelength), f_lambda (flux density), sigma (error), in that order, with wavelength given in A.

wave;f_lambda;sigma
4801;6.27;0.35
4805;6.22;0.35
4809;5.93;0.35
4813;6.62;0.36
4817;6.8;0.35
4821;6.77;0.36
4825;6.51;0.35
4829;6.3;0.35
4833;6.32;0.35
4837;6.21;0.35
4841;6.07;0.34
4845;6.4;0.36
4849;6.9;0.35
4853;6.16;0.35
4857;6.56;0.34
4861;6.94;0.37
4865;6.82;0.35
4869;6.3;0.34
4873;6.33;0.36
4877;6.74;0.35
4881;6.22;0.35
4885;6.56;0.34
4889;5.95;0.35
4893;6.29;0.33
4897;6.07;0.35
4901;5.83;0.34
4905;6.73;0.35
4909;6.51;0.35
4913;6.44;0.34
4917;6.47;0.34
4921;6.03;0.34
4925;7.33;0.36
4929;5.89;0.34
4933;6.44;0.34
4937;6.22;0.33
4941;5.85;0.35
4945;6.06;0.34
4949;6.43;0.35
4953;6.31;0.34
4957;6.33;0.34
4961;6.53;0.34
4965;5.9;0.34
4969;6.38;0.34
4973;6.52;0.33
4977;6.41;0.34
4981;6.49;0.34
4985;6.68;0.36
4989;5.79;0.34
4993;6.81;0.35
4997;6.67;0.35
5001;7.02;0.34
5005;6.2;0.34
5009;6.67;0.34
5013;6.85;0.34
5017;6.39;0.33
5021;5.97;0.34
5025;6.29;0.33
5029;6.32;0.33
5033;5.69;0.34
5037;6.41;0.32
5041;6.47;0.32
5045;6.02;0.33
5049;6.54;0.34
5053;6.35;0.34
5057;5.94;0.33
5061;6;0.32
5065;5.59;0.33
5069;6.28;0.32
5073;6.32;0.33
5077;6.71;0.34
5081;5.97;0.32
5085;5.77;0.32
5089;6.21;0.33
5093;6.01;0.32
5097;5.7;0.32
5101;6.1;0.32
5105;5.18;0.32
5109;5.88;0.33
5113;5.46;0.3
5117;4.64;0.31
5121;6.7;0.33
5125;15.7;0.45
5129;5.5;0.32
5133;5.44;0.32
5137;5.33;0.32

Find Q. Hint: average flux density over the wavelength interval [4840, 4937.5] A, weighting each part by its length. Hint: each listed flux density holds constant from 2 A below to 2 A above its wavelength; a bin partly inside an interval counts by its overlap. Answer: 6.41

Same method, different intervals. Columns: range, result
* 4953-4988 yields 6.38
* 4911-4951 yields 6.32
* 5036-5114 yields 6.05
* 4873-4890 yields 6.39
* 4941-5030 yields 6.4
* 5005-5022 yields 6.47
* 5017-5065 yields 6.17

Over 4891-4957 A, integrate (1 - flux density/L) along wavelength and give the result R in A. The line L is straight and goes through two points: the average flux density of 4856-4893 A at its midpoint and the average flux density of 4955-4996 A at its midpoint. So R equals 1.32 A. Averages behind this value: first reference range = 6.48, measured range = 6.31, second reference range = 6.39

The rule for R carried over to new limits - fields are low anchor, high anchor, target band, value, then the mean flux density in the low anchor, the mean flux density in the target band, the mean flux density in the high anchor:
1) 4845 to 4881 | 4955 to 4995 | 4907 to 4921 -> 0.2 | 6.56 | 6.41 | 6.38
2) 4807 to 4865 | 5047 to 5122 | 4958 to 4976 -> -0.4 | 6.48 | 6.34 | 5.96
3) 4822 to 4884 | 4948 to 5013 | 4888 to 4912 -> 0.8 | 6.46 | 6.25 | 6.46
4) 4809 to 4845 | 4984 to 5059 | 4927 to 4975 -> 1.1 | 6.42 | 6.24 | 6.37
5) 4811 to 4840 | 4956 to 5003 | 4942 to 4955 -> 0.5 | 6.49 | 6.23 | 6.46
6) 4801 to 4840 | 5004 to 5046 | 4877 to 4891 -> 0.1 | 6.39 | 6.31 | 6.31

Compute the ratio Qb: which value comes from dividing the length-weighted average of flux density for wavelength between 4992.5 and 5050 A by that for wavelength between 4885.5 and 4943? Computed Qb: 1.02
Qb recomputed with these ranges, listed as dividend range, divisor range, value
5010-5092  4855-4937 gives 0.97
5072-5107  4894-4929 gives 0.94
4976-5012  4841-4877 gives 1.00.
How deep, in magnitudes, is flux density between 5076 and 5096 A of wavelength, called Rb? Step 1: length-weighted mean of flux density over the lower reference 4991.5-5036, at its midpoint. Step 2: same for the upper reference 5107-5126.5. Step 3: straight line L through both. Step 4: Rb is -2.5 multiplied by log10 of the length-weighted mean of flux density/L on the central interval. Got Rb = 0.18 mag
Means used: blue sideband 6.44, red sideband 7.47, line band 6.08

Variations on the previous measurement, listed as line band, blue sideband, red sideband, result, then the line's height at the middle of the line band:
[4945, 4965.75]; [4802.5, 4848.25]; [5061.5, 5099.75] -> -0.01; 6.22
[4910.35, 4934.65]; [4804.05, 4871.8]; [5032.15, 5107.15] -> -0.02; 6.32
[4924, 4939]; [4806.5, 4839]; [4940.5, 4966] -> -0.02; 6.27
